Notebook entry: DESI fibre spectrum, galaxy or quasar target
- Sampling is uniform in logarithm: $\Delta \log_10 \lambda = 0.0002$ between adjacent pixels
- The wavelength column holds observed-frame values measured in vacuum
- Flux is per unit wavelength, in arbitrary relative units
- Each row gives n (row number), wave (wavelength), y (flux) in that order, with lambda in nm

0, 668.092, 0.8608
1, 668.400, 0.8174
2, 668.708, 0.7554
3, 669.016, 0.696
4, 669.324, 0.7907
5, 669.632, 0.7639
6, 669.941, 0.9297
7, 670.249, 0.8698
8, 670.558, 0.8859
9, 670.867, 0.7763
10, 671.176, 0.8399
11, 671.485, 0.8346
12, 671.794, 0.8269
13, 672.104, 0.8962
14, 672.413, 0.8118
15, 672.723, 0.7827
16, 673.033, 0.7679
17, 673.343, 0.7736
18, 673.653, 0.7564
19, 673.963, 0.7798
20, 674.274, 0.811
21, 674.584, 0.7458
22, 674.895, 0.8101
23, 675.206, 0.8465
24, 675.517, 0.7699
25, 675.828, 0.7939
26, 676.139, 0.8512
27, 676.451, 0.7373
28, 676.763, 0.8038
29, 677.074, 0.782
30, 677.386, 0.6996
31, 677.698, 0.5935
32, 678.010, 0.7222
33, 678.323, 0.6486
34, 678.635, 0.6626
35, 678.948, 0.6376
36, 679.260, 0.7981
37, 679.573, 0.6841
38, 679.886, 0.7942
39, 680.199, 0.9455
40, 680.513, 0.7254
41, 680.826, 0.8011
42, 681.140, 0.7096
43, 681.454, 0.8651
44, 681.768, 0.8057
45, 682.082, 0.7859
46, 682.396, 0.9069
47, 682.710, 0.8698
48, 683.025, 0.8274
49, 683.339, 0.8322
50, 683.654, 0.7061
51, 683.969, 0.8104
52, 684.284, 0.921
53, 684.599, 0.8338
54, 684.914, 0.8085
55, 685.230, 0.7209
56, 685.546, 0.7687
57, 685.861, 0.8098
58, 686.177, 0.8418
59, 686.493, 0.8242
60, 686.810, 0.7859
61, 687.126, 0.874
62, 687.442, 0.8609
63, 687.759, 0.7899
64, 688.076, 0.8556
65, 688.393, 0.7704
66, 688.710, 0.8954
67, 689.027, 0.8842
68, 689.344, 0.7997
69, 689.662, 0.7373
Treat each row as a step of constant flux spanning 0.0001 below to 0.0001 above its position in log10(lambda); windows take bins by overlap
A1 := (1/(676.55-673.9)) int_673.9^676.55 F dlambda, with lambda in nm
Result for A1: 0.796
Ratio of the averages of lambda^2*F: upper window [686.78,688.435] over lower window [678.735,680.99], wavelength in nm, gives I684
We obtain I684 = 1.1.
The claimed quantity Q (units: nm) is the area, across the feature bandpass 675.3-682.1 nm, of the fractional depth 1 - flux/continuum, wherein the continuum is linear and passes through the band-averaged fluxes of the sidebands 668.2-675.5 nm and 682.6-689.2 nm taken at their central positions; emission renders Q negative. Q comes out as 0.49 nm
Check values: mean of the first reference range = 0.807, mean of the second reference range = 0.823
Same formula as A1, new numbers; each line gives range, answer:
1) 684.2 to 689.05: 0.825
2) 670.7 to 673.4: 0.814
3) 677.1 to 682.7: 0.756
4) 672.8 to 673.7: 0.769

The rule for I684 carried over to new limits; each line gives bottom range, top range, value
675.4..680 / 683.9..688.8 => 1.15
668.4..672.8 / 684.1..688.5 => 1.05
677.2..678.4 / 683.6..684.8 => 1.26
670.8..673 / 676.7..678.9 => 0.86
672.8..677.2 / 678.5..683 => 1.02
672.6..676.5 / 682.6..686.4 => 1.06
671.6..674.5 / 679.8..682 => 1.03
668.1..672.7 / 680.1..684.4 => 1.03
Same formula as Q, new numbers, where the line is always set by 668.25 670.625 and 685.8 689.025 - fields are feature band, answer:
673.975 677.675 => 0.18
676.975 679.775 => 0.44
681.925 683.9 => 0.02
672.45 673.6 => 0.05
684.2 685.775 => 0.05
